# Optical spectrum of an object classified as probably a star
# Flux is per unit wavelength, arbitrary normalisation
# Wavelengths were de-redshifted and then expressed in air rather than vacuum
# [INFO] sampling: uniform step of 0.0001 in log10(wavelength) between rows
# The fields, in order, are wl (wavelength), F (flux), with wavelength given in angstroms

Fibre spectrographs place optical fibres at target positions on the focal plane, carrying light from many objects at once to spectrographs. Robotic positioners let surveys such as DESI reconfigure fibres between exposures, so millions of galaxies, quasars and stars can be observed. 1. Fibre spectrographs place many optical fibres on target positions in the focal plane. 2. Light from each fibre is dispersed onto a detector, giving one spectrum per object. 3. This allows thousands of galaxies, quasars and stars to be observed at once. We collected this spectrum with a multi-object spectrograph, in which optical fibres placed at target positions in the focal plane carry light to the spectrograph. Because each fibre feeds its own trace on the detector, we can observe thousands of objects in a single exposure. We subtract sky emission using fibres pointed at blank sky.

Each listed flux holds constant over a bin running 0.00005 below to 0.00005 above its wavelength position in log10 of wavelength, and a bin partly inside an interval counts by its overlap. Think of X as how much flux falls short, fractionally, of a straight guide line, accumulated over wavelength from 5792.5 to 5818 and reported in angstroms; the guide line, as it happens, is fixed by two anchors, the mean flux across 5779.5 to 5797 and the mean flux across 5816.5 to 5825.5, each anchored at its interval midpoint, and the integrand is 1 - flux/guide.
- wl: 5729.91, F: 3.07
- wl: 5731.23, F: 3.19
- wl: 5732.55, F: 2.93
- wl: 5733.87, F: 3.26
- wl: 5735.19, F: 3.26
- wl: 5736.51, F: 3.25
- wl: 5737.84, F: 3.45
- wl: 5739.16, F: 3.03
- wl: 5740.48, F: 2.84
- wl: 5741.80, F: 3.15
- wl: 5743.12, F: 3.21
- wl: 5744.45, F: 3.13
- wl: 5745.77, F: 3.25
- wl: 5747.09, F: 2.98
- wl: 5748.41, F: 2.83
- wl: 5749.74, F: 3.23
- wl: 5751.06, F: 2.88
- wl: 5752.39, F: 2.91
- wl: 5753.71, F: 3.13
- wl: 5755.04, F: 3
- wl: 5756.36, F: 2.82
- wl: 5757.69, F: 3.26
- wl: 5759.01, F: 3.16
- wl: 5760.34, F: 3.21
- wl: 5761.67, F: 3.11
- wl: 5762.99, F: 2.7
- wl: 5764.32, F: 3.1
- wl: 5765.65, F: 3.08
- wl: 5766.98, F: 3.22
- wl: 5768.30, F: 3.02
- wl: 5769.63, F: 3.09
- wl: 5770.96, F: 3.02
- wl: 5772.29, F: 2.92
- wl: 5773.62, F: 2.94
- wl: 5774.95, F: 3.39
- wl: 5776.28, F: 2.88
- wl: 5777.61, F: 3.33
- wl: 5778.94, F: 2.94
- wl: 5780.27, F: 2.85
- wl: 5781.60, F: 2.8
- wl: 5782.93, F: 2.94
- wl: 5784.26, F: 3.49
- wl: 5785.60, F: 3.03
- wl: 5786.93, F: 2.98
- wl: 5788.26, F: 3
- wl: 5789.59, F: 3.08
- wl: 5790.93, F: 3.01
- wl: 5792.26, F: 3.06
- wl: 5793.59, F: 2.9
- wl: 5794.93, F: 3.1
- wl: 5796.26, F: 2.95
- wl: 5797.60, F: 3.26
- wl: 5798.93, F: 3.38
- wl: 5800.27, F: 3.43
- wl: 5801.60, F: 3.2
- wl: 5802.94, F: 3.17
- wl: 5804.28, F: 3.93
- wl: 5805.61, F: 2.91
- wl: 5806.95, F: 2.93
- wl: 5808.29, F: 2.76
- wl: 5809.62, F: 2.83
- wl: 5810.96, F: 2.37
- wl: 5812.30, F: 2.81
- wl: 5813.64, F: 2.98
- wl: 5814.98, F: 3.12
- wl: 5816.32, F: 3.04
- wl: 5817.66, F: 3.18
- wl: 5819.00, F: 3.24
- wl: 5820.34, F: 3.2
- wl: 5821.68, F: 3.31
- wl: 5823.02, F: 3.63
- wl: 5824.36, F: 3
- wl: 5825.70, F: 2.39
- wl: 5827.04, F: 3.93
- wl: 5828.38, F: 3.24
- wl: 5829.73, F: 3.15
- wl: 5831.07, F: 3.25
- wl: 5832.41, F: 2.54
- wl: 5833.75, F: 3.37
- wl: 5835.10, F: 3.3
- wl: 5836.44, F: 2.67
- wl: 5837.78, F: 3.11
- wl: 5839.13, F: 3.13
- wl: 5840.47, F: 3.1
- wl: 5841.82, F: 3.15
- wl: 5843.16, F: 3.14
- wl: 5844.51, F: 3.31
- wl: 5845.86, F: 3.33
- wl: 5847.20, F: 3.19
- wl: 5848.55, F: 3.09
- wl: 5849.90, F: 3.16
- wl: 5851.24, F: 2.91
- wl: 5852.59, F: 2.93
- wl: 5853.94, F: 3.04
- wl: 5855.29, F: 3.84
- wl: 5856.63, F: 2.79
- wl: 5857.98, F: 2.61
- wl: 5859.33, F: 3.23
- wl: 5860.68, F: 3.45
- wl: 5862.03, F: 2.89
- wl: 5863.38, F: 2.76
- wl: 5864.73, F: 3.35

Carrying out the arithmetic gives 0.4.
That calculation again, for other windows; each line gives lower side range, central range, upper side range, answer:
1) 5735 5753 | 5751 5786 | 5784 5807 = 0.85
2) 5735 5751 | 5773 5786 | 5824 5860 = 0.23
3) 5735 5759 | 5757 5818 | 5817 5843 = 1.13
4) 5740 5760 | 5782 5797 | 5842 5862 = 0.20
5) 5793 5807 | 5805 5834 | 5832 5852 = 1.02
